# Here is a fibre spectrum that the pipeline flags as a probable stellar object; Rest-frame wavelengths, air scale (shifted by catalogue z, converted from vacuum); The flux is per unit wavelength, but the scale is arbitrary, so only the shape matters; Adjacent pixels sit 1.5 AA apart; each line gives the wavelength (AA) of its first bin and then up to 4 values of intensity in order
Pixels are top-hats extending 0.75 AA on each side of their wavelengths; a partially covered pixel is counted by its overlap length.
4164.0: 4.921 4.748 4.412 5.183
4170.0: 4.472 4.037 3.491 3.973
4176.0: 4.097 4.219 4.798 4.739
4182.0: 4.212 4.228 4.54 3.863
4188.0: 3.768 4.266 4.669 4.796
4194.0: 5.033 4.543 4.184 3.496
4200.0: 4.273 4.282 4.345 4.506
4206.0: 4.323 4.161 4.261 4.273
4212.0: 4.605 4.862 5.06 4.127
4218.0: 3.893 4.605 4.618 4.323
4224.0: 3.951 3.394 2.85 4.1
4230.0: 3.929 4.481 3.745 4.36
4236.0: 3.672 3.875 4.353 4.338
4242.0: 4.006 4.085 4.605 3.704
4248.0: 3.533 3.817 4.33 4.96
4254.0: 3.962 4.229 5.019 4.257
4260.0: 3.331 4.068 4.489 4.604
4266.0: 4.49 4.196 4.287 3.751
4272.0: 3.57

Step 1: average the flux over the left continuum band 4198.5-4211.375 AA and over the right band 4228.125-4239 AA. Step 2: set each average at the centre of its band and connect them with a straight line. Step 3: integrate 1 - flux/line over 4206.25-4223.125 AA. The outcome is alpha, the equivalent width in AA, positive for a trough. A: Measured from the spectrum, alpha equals -1.0 AA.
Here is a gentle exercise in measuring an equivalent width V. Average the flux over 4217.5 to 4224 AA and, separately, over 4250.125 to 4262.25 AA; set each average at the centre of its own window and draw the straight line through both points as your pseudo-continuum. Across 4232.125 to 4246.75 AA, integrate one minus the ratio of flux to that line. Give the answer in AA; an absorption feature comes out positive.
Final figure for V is 0.7 AA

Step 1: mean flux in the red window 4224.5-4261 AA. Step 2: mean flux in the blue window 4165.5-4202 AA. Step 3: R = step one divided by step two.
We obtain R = 0.93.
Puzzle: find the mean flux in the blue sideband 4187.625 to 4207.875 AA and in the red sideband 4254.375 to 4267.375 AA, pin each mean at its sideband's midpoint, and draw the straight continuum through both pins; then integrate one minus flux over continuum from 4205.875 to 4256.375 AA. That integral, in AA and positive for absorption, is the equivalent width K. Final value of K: 1.9 AA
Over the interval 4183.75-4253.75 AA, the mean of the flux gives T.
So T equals 4.21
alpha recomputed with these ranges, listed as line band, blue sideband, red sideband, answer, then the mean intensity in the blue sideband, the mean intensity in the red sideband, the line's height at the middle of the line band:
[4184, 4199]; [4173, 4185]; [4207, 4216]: 0.2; 4.29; 4.54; 4.38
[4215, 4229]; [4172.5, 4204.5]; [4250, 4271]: 0.8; 4.29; 4.28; 4.29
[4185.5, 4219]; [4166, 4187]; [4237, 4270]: -0.5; 4.32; 4.21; 4.28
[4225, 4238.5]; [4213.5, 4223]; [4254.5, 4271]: 1.7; 4.47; 4.25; 4.41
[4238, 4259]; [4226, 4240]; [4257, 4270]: -0.7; 3.93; 4.25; 4.09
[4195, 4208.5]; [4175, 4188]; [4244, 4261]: 0.1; 4.3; 4.16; 4.26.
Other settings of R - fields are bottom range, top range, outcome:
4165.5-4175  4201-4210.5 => 1.00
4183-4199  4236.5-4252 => 0.94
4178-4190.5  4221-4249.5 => 0.92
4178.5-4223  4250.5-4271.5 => 0.97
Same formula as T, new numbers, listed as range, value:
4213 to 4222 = 4.51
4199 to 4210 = 4.29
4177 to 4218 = 4.38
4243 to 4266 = 4.21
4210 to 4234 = 4.18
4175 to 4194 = 4.37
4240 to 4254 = 4.14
